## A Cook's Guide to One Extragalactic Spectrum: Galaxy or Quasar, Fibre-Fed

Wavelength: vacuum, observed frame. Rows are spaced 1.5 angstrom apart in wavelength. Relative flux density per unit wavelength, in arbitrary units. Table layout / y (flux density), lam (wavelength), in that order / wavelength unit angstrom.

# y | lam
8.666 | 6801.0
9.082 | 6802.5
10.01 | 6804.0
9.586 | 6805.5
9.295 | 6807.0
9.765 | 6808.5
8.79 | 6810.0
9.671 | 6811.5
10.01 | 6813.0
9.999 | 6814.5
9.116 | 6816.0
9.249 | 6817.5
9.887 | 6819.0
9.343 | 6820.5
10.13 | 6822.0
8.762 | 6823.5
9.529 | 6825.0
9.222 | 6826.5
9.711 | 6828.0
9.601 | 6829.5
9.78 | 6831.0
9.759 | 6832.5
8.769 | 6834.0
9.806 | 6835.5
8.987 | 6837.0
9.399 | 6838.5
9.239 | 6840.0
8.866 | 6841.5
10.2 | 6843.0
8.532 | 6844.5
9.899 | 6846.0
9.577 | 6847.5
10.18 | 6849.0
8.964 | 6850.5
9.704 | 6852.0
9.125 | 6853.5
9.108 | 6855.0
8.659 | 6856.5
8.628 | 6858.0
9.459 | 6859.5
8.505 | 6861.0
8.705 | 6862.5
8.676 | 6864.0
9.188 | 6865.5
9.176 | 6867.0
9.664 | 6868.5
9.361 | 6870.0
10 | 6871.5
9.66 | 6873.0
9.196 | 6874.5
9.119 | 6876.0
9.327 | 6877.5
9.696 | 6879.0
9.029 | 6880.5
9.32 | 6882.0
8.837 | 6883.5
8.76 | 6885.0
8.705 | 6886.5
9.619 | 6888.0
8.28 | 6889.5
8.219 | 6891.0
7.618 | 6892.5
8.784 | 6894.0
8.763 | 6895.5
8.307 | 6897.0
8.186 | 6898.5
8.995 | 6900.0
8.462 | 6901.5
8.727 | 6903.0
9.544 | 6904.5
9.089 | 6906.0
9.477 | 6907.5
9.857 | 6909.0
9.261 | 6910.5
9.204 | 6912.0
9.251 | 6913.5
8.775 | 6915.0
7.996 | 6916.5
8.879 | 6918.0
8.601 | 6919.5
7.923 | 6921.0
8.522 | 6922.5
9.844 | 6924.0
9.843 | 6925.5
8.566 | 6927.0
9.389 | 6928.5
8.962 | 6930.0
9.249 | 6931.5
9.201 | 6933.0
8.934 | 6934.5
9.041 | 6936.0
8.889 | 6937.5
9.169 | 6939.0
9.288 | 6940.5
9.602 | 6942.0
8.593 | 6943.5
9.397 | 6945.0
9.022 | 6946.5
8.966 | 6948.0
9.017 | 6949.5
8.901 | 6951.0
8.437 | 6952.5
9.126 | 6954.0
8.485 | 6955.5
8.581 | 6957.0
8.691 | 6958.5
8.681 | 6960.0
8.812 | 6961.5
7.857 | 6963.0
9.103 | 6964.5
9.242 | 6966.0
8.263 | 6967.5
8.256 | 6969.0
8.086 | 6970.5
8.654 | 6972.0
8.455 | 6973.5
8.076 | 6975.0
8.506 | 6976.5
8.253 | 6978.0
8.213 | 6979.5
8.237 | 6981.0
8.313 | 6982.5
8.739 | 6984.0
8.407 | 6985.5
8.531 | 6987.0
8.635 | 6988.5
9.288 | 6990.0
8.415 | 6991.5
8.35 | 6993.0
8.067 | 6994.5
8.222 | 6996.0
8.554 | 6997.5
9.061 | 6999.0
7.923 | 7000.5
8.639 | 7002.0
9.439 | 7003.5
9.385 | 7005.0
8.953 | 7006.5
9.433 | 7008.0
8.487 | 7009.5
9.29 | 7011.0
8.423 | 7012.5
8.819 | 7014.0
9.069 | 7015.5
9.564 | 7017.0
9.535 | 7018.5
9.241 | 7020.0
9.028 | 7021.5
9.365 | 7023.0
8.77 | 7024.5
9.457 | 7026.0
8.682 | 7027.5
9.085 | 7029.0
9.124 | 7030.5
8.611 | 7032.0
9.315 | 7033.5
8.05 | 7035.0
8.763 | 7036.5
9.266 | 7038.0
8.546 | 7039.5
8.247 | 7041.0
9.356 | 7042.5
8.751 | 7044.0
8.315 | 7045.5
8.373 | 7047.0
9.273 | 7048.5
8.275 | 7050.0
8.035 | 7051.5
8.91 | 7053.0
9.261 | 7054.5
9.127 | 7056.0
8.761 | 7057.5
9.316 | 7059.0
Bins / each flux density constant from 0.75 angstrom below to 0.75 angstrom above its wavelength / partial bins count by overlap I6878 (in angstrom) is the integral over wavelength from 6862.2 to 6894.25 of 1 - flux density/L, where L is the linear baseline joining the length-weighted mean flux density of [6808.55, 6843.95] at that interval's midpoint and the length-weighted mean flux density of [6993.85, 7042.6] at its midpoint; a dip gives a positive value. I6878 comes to 0.9 angstrom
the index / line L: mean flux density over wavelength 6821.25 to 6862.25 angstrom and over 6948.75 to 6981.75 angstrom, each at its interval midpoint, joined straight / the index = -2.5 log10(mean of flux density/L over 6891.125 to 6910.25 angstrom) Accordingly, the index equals 0.02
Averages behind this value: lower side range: 9.33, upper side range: 8.54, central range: 8.81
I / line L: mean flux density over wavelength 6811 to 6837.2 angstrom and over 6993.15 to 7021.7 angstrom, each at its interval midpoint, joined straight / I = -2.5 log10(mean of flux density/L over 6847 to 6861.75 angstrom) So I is 0.028 mag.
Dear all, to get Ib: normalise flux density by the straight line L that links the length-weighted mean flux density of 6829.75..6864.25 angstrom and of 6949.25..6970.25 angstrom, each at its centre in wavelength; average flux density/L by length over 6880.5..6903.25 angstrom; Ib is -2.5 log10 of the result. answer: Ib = 0.04 mag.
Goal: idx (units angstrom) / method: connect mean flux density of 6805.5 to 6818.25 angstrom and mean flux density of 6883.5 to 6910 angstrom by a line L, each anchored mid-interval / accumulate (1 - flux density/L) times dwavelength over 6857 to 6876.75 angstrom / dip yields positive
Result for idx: -0.3 angstrom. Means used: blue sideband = 9.49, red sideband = 8.79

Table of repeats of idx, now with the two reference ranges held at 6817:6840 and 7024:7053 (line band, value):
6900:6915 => 0.03 angstrom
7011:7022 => -0.35 angstrom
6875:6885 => 0.11 angstrom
